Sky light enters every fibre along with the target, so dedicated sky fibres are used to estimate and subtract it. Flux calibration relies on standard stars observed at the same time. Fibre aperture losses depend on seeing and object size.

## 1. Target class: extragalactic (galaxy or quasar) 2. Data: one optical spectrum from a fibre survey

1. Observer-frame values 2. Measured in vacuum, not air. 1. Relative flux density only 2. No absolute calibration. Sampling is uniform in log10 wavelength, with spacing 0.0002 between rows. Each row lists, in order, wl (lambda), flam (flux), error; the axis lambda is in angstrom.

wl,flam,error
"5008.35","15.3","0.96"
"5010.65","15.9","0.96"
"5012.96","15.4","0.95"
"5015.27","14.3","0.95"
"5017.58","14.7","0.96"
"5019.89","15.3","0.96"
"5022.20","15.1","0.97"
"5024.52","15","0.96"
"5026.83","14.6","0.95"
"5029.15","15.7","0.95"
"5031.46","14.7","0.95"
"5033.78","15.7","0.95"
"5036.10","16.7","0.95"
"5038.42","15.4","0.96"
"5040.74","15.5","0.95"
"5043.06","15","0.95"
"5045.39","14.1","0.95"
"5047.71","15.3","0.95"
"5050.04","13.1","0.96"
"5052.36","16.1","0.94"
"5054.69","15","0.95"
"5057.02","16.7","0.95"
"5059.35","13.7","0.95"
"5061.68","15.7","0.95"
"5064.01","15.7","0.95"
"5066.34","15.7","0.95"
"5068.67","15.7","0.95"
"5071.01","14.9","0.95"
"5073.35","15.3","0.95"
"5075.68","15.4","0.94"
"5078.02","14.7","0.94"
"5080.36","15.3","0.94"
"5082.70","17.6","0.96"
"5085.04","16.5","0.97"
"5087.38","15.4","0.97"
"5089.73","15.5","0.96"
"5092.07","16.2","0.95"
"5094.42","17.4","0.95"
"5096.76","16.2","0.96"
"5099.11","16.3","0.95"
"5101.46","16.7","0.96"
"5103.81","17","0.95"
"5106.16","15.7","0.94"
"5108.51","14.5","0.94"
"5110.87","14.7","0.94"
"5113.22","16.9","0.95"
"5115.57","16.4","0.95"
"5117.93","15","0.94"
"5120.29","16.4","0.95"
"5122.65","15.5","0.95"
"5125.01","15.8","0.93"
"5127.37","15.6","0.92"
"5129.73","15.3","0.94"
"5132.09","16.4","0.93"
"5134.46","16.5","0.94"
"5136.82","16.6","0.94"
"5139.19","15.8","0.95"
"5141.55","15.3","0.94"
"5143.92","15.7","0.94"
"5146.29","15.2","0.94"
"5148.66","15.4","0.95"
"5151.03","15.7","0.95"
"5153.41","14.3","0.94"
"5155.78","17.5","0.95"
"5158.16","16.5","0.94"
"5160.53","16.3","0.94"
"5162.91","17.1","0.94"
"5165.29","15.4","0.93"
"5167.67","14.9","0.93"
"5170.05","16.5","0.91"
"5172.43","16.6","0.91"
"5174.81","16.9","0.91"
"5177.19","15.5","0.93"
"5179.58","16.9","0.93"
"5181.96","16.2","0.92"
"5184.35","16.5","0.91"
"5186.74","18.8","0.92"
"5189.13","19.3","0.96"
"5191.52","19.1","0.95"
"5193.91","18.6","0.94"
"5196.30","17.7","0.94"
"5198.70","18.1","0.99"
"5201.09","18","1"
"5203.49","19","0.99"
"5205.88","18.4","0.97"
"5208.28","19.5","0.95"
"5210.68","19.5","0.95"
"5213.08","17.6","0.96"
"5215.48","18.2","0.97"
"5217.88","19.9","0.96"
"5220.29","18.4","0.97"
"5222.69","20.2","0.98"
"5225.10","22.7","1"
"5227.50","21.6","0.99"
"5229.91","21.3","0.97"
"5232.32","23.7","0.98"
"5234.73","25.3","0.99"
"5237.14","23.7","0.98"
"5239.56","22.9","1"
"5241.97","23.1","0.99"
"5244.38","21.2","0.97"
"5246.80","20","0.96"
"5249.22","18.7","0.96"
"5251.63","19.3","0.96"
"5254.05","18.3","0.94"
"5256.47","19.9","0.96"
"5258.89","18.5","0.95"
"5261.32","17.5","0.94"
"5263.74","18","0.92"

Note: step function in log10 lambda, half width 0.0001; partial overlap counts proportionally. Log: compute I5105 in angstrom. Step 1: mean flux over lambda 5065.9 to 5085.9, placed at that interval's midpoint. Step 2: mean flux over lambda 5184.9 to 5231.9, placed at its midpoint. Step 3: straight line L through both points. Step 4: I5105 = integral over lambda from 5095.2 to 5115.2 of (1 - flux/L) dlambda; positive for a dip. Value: 0.5 angstrom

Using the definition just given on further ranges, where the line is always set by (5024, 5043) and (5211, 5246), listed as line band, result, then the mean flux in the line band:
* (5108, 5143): 4.6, 15.8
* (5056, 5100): 2.6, 15.8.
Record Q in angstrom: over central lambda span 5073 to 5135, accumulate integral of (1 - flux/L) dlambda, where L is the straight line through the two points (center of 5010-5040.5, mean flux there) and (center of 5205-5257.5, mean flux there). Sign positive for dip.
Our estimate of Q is 4.90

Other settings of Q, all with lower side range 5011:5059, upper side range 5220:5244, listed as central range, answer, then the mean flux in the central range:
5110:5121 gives 1.35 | 15.9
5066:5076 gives 0.67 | 15.4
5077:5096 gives 1.08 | 16.1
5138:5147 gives 1.69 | 15.5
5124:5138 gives 1.99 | 16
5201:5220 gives 2.48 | 18.8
